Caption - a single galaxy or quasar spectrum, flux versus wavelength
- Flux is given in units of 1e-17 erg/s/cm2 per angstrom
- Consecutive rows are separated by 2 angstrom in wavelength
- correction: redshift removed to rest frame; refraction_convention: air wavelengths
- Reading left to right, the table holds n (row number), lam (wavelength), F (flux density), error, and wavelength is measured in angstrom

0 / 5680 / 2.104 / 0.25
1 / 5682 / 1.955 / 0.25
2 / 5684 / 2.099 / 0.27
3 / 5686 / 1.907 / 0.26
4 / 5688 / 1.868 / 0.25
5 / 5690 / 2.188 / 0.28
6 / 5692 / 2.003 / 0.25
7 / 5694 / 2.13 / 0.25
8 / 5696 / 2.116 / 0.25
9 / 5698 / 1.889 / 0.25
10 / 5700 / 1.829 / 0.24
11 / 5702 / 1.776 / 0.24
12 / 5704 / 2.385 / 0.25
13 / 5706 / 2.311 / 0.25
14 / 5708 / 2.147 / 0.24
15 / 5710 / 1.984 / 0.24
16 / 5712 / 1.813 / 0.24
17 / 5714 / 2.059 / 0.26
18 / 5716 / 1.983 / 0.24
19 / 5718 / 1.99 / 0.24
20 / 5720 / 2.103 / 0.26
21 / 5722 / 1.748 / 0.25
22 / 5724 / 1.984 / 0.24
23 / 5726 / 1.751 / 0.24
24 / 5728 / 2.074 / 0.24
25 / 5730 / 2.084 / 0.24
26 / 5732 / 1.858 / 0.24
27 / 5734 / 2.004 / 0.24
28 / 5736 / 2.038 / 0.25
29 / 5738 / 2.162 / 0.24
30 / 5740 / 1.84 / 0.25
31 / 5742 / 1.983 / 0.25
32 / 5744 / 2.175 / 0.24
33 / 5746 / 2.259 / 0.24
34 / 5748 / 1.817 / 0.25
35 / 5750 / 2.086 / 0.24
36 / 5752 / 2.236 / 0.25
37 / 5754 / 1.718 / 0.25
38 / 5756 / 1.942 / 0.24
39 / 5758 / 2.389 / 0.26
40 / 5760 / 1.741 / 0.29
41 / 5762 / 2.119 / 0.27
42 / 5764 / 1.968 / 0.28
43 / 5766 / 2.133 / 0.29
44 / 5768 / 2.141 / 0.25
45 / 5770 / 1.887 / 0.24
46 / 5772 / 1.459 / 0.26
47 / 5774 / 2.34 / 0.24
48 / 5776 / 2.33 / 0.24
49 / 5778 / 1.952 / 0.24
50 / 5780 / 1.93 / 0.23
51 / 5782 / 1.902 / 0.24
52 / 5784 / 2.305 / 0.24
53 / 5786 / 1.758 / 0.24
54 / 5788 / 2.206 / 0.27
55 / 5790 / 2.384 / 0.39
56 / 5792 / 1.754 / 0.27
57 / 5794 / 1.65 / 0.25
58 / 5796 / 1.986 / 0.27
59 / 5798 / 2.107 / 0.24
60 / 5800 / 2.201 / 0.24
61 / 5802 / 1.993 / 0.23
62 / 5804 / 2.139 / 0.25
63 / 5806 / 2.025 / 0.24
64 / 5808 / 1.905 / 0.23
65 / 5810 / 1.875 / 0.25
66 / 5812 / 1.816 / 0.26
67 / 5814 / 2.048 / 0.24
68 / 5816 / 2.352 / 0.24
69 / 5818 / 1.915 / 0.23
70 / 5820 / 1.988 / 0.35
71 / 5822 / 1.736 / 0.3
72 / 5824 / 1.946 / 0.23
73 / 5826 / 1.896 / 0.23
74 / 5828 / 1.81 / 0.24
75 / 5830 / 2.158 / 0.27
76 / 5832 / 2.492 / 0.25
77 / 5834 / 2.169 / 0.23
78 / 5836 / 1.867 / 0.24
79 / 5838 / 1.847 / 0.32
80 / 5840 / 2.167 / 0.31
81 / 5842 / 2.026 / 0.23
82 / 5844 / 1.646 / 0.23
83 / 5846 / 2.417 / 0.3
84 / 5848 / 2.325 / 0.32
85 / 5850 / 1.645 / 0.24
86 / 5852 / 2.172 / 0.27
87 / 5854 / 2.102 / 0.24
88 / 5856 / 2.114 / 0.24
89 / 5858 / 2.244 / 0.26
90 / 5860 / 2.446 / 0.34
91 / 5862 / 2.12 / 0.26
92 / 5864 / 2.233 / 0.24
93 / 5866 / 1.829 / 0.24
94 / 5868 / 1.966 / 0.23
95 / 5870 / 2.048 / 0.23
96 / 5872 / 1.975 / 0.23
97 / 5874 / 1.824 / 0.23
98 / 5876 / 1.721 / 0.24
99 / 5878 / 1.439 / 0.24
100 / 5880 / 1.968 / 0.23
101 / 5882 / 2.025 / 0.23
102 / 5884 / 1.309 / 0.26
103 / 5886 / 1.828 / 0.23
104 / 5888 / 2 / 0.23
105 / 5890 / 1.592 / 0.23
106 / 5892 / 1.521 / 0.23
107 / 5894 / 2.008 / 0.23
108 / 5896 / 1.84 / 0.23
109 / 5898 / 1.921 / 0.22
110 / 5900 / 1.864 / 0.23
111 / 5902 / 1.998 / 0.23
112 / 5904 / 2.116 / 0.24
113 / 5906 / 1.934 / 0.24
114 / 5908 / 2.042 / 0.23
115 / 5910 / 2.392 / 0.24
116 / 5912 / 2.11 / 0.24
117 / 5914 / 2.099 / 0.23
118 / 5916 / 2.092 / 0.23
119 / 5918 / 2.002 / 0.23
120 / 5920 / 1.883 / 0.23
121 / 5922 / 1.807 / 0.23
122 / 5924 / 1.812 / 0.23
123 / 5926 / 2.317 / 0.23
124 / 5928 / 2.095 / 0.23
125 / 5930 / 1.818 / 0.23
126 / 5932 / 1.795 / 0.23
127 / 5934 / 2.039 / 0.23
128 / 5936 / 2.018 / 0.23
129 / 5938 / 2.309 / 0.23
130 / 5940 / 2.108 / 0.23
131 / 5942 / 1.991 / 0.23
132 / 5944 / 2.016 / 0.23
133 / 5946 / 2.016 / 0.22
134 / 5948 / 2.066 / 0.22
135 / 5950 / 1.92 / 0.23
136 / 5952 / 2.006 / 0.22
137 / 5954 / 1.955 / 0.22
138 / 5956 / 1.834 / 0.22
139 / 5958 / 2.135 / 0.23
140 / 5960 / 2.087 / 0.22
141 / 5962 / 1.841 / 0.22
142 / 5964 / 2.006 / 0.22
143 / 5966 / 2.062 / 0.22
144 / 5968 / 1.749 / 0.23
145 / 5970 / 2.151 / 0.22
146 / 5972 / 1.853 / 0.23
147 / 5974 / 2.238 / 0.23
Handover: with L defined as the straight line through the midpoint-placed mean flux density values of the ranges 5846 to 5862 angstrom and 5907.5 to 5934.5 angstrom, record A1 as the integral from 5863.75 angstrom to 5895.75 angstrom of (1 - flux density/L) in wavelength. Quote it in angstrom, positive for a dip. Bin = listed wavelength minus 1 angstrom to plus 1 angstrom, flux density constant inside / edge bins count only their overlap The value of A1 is 4.4 angstrom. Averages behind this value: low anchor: 2.16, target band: 1.82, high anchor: 2.02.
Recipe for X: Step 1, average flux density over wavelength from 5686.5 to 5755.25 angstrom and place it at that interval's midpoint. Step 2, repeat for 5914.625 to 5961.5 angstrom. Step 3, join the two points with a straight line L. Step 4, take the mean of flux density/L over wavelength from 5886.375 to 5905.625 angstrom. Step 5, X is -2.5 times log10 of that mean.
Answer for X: 0.07 mag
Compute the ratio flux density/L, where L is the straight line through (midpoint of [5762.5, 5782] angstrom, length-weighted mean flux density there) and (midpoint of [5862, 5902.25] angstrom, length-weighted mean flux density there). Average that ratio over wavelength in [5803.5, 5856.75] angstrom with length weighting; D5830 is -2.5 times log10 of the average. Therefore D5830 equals -0.05 mag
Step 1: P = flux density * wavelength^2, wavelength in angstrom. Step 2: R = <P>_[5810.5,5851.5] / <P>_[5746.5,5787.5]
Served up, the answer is 1.02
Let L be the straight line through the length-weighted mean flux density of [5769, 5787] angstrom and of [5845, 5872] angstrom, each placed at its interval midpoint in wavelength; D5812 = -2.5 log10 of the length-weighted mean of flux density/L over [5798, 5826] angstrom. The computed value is 0.03 mag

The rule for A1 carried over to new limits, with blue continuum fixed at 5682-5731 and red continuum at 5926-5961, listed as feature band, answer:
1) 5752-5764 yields 0.1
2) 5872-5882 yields 1.1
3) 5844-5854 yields -0.4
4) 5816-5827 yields 0.4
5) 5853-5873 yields -0.9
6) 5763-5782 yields 0.0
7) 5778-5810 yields 0.0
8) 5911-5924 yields 0.2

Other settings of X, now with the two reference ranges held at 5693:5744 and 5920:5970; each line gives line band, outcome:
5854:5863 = -0.11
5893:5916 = -0.02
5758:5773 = 0.03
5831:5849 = -0.06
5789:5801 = -0.01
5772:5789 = -0.03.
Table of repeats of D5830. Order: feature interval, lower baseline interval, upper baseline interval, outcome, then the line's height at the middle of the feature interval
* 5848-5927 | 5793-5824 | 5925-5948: 0.03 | 2.02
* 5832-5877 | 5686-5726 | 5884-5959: -0.04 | 1.98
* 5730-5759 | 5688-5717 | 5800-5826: -0.01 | 2.02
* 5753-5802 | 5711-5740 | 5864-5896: -0.05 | 1.92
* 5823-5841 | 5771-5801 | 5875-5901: -0.07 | 1.91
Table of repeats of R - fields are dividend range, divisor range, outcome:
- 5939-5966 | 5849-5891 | 1.06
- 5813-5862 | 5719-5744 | 1.08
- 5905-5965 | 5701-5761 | 1.07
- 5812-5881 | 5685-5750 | 1.05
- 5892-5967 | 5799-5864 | 1.01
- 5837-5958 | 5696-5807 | 1.03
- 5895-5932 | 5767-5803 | 1.04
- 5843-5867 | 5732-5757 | 1.09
